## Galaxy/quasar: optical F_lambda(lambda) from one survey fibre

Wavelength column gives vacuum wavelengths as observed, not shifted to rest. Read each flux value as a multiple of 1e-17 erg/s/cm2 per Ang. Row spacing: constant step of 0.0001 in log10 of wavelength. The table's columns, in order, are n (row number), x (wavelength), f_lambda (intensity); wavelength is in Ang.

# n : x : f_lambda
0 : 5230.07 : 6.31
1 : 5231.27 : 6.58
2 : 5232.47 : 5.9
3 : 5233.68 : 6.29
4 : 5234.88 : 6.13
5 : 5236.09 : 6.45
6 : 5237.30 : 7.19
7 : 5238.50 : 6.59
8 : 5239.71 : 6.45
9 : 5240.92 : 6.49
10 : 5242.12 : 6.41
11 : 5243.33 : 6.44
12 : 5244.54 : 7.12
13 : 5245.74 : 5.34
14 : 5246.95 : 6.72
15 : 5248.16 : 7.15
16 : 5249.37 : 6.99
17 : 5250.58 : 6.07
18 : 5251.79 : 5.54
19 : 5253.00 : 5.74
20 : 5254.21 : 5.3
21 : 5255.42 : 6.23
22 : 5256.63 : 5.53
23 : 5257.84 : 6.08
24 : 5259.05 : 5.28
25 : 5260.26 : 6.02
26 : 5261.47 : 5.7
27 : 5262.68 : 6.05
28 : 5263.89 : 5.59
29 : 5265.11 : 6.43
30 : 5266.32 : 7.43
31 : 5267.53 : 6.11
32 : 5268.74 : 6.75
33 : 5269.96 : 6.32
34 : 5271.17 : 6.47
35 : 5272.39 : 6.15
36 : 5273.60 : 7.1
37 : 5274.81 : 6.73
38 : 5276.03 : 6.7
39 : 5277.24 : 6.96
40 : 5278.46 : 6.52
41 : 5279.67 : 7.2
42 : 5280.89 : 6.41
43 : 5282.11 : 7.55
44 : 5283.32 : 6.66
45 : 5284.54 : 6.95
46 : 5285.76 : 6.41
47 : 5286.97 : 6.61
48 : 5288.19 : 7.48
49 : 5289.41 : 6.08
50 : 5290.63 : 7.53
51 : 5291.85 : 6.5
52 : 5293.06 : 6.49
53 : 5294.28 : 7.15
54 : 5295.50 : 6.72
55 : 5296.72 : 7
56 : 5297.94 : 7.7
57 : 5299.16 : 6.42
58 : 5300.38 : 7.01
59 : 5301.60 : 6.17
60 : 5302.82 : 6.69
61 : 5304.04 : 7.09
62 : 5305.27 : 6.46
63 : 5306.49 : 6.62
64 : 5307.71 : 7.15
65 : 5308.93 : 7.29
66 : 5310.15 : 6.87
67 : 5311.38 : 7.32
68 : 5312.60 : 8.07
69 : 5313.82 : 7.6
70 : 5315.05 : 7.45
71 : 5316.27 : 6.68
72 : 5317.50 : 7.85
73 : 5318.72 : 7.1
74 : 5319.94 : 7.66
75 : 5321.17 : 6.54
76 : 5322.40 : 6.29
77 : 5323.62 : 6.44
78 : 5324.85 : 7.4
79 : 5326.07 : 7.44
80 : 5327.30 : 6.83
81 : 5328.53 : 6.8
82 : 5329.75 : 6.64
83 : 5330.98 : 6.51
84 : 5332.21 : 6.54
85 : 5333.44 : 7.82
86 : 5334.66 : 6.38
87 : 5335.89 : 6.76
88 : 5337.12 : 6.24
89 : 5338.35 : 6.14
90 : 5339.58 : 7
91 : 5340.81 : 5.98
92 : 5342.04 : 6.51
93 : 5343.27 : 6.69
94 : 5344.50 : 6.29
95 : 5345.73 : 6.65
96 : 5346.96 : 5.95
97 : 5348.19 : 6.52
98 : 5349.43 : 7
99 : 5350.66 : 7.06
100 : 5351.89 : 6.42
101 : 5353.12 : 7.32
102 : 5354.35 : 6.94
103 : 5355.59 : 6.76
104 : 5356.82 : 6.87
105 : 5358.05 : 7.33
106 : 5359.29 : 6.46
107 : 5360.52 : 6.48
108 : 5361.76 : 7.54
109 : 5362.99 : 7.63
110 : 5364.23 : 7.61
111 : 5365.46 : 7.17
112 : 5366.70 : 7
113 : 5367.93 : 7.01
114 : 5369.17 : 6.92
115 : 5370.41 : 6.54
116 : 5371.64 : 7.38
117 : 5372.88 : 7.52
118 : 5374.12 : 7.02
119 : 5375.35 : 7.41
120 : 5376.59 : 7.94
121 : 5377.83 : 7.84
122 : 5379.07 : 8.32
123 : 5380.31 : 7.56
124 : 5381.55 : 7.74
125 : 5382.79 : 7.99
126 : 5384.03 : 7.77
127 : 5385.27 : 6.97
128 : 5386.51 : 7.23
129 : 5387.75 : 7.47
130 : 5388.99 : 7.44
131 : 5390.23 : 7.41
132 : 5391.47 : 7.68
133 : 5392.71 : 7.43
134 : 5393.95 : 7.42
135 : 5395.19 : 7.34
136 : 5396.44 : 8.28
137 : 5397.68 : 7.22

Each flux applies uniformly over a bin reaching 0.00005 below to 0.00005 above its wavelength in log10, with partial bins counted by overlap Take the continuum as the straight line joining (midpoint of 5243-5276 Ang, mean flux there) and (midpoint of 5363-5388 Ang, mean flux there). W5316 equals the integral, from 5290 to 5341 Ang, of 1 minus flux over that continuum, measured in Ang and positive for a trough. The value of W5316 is -0.8 Ang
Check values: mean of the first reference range 6.24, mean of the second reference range 7.42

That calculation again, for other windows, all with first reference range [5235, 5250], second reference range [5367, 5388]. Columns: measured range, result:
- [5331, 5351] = 1.7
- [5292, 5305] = 0.2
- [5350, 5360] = 0.6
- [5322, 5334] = 0.4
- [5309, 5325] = -0.3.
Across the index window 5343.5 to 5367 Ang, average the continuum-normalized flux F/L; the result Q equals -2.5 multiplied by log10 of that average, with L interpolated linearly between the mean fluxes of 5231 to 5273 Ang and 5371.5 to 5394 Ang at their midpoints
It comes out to 0.06 mag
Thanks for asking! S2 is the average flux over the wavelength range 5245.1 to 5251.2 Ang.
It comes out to 6.46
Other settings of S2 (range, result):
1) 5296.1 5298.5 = 7.34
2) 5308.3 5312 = 7.16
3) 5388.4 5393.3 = 7.5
